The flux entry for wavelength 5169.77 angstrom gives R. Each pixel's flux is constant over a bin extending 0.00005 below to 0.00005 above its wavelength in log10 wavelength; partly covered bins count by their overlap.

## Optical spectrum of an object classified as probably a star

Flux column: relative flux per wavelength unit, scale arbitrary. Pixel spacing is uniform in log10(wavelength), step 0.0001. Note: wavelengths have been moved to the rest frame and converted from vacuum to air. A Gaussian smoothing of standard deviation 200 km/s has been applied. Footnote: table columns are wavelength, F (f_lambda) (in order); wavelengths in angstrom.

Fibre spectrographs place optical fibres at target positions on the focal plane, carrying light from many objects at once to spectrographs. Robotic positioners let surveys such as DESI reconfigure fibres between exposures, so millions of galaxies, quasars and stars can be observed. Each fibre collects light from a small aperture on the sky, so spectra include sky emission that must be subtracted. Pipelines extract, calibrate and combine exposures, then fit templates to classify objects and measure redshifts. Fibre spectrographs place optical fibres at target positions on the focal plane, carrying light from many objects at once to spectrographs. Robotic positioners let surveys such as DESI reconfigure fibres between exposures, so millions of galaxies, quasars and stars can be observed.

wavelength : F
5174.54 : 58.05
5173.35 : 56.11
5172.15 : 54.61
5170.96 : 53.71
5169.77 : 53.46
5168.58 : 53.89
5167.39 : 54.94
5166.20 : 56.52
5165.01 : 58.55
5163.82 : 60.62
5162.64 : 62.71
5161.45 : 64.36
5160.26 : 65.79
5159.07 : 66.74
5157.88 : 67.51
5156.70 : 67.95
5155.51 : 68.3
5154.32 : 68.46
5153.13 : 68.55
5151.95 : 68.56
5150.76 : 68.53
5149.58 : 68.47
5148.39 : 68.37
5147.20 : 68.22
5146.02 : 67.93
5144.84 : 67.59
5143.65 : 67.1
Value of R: 53.46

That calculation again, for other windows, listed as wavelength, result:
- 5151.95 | 68.56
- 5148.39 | 68.37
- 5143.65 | 67.1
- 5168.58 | 53.89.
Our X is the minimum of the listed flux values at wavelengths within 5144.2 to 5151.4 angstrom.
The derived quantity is 67.59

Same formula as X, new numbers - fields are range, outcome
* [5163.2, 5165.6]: 58.55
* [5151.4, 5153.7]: 68.55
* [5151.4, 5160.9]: 65.79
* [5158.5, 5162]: 64.36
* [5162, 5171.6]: 53.46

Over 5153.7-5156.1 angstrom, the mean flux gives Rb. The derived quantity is 68.2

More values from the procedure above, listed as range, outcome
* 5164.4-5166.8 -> 57.5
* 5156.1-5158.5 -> 67.8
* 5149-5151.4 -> 68.6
